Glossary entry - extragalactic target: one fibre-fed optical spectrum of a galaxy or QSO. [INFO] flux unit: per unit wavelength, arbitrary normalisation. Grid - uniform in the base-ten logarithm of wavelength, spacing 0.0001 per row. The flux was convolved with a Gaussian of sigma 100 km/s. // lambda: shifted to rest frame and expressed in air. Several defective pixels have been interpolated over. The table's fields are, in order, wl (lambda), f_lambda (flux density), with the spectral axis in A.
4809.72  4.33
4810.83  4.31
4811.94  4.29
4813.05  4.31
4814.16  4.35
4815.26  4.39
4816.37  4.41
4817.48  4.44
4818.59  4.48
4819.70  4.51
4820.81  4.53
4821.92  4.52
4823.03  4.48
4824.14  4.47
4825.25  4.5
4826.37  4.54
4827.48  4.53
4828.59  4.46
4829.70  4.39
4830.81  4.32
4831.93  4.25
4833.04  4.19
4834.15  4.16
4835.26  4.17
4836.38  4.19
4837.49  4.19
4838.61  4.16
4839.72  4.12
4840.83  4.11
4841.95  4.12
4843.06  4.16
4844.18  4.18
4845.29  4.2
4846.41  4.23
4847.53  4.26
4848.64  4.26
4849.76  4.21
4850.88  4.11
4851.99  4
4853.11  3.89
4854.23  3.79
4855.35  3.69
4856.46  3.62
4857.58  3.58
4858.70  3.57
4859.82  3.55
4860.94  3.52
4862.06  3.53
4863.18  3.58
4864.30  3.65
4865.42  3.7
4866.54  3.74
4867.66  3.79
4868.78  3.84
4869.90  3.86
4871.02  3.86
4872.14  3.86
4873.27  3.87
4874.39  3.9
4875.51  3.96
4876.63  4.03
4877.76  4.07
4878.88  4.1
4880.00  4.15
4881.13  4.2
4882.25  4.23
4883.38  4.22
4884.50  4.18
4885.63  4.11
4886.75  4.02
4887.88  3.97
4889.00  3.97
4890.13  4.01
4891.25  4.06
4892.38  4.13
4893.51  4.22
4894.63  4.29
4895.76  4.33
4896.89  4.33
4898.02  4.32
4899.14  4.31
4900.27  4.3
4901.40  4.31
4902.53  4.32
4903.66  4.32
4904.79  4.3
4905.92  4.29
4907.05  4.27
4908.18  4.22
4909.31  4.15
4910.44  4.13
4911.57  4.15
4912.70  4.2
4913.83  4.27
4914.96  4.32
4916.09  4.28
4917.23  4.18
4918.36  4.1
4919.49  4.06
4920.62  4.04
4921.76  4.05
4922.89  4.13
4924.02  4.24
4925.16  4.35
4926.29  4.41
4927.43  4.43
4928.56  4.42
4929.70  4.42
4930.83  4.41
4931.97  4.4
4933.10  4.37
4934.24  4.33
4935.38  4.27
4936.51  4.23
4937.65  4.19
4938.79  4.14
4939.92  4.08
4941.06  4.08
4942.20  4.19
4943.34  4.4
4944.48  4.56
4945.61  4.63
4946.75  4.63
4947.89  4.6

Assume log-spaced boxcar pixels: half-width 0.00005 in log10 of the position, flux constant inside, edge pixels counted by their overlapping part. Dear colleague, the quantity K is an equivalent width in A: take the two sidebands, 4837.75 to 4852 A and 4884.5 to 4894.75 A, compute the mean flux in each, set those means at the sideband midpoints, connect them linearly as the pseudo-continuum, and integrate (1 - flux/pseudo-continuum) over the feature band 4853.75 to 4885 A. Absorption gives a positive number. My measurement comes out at 2.1 A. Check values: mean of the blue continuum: 4.17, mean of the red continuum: 4.08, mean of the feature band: 3.84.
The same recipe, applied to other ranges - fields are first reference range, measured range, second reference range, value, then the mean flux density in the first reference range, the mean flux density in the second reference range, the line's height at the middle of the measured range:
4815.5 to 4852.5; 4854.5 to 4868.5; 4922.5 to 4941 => 2.2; 4.3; 4.3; 4.3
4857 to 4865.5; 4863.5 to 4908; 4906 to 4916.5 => -2.2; 3.58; 4.23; 3.89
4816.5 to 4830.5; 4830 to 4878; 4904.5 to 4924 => 4.7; 4.48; 4.19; 4.38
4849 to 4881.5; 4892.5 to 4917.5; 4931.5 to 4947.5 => -1.0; 3.84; 4.33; 4.1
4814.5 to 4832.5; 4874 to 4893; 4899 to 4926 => 1.0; 4.45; 4.22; 4.3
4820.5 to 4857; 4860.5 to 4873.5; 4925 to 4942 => 1.5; 4.21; 4.3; 4.24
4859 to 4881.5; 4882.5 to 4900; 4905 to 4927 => -0.7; 3.83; 4.21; 4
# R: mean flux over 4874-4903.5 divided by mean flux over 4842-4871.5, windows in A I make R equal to 1.08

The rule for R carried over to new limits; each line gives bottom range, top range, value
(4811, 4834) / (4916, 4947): 0.97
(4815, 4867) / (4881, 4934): 1.03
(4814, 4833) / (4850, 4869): 0.84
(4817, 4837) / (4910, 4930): 0.96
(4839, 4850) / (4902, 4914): 1.01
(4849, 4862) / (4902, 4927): 1.12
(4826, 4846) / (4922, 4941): 1.01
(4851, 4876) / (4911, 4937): 1.14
